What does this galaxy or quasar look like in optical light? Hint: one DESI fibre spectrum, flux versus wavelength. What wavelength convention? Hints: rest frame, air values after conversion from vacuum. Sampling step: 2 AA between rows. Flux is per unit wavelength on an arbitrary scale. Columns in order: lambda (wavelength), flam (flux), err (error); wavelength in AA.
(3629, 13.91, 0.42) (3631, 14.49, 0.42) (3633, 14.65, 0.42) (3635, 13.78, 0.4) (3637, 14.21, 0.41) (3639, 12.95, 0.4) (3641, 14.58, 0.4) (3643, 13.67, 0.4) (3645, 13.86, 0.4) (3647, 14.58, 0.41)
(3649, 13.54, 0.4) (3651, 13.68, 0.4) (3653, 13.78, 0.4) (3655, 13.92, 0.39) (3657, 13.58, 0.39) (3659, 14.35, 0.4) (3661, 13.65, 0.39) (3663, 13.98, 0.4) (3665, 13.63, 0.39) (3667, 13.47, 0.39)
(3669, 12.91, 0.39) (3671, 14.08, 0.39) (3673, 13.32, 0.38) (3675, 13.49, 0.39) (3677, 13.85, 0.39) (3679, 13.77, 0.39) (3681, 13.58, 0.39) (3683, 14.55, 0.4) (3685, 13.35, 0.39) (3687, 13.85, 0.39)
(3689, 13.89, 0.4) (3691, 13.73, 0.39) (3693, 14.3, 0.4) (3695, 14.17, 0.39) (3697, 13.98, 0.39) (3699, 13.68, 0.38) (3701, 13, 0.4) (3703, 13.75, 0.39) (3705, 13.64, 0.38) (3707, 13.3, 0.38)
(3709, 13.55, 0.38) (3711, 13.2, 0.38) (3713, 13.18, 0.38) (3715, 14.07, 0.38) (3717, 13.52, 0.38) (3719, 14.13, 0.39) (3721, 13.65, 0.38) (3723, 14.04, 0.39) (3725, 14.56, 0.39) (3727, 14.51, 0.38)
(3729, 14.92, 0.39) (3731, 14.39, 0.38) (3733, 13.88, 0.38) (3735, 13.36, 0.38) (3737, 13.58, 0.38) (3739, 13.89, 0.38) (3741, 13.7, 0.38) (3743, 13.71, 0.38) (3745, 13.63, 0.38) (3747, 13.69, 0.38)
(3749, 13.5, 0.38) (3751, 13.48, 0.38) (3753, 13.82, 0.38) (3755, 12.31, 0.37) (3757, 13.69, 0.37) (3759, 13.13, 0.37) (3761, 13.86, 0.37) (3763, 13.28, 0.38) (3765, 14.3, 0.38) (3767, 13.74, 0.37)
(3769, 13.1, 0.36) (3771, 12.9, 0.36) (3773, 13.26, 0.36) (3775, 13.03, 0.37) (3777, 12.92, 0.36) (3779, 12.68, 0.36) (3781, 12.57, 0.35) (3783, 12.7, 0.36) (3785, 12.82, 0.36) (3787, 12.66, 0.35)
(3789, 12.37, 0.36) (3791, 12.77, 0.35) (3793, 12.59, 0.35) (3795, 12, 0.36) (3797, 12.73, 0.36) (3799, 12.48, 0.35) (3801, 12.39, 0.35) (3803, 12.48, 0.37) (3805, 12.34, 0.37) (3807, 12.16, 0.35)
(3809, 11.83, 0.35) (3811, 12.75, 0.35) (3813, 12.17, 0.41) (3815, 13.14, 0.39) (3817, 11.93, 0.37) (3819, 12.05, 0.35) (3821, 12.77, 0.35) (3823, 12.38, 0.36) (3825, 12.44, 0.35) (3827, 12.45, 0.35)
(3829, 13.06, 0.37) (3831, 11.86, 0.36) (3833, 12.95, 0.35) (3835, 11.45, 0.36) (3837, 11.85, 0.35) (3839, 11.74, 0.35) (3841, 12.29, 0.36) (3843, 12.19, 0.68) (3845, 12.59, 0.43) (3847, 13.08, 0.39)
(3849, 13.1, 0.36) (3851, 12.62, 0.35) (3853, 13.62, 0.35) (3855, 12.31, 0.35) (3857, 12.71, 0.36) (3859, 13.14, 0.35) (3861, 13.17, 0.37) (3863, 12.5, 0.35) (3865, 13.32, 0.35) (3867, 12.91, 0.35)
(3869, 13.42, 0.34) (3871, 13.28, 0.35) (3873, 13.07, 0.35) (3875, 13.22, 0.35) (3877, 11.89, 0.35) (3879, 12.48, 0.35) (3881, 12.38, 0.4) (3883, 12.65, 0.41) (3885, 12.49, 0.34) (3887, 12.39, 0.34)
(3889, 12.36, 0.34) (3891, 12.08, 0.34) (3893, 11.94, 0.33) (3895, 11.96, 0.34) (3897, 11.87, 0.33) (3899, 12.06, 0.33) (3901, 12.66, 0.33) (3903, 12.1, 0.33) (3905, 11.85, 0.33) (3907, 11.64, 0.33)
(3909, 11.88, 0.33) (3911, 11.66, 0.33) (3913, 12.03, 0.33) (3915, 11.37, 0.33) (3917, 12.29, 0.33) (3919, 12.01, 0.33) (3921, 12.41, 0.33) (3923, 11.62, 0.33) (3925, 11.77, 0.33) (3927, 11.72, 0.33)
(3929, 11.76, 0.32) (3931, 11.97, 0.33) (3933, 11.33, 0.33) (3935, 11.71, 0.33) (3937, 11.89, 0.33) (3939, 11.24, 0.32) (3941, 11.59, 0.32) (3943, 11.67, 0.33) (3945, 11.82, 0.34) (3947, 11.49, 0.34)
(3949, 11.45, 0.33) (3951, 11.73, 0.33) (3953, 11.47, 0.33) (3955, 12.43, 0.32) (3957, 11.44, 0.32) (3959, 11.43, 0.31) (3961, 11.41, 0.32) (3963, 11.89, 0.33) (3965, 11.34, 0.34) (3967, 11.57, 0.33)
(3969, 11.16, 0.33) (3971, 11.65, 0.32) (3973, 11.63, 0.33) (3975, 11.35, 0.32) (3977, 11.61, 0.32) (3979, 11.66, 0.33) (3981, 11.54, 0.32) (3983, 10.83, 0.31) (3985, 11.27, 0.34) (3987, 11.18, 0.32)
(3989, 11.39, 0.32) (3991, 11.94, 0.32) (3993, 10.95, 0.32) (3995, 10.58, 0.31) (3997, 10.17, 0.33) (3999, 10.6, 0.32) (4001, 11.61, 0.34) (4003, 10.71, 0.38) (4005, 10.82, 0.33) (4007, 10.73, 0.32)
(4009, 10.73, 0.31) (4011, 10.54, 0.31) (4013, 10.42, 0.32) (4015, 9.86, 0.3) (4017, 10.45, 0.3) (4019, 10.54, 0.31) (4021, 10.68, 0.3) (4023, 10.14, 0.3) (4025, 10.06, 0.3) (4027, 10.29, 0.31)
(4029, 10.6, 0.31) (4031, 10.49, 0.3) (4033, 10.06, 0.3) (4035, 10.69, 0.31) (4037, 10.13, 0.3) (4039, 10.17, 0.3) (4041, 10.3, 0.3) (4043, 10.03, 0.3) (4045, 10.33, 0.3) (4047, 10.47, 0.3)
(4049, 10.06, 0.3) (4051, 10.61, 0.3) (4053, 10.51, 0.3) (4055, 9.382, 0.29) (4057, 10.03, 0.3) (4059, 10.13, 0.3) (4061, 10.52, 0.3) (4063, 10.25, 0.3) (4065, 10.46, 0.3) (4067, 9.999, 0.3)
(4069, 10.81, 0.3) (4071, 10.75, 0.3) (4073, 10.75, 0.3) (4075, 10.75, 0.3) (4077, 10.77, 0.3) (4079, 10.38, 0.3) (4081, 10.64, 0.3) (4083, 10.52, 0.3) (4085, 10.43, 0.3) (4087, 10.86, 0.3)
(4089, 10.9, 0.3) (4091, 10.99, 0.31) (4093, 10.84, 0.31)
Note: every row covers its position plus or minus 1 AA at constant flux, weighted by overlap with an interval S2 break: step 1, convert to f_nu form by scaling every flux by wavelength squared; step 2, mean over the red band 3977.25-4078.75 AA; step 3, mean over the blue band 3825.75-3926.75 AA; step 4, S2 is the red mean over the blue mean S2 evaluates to 0.9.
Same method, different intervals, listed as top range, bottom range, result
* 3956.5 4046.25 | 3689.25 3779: 0.91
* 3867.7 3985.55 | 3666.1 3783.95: 0.97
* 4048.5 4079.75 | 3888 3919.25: 0.94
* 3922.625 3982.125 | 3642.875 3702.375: 0.98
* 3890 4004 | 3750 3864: 0.98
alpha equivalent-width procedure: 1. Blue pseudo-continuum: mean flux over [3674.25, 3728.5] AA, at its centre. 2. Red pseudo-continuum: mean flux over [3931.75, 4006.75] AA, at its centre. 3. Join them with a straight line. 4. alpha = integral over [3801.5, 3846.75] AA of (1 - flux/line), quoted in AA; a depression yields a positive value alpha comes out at 1.3 AA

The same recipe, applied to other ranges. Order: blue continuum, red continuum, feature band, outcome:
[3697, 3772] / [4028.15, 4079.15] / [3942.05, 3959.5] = -0.4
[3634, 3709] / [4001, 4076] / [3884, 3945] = -2.0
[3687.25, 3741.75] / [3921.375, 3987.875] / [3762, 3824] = 2.0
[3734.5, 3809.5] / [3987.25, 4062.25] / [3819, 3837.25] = 0.2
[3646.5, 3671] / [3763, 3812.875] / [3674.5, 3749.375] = -2.7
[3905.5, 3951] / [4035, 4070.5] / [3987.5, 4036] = 0.5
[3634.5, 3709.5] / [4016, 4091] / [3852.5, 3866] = -0.9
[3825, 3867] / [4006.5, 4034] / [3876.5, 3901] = -0.4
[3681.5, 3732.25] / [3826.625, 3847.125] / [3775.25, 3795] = 0.4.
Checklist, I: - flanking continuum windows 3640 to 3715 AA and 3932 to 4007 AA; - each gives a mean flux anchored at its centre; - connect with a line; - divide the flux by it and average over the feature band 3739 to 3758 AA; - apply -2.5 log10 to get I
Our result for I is -0.029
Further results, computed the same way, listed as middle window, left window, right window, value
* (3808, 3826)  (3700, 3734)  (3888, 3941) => 0.040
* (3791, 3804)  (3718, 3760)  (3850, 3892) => 0.073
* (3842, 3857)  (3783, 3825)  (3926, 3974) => -0.052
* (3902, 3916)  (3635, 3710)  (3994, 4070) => -0.023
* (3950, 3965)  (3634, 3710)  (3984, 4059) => -0.052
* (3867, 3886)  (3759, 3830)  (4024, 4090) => -0.068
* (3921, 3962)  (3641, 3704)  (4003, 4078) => -0.034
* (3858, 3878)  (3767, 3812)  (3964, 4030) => -0.087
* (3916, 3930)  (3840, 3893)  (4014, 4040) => -0.006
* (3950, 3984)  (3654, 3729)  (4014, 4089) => -0.034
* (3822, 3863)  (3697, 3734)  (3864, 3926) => 0.016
